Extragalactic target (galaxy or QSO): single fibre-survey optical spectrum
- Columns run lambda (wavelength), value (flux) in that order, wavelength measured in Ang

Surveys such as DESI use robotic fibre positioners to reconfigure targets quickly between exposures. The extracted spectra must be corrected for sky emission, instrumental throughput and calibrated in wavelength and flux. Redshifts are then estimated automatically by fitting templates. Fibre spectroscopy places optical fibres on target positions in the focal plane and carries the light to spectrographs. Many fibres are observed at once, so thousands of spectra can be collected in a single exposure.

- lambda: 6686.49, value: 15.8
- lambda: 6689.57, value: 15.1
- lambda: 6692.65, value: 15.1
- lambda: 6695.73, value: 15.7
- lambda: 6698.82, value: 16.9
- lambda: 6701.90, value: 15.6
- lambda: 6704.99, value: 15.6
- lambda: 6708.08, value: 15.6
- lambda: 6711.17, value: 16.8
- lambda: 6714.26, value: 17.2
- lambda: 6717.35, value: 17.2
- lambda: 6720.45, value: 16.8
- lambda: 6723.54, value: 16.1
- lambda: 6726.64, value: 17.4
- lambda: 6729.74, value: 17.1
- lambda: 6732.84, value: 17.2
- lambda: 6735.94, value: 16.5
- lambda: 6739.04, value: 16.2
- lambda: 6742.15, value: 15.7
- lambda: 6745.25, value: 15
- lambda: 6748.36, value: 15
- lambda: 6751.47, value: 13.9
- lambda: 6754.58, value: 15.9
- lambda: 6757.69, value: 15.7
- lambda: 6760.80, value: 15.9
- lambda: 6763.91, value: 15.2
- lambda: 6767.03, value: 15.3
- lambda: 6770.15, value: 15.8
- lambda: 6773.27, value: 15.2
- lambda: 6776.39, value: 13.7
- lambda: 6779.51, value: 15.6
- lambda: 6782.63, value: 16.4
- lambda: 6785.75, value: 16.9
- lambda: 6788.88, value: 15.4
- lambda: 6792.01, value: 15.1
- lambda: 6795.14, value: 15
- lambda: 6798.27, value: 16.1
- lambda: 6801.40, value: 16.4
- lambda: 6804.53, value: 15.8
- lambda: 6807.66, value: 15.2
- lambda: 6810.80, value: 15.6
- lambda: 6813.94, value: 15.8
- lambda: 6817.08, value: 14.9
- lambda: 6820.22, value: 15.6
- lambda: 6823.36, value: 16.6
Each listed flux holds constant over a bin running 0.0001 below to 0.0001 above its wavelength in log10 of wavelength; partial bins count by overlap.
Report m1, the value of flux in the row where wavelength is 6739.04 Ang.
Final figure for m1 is 16.2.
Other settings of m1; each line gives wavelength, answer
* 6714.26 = 17.2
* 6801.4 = 16.4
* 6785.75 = 16.9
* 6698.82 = 16.9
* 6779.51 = 15.6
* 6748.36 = 15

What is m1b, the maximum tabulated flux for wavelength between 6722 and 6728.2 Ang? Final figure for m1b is 17.4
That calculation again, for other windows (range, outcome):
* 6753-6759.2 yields 15.9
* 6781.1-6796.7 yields 16.9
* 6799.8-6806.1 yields 16.4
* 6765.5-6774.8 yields 15.8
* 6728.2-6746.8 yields 17.2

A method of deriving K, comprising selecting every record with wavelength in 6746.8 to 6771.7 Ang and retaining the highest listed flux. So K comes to 15.9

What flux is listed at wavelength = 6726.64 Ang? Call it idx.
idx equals 17.4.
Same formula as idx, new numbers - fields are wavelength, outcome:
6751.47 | 13.9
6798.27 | 16.1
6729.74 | 17.1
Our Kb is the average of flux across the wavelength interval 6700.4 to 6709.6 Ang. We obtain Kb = 15.6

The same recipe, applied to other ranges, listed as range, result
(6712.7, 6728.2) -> 16.9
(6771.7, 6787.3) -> 15.6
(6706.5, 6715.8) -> 16.5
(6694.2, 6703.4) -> 16.1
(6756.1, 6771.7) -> 15.6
